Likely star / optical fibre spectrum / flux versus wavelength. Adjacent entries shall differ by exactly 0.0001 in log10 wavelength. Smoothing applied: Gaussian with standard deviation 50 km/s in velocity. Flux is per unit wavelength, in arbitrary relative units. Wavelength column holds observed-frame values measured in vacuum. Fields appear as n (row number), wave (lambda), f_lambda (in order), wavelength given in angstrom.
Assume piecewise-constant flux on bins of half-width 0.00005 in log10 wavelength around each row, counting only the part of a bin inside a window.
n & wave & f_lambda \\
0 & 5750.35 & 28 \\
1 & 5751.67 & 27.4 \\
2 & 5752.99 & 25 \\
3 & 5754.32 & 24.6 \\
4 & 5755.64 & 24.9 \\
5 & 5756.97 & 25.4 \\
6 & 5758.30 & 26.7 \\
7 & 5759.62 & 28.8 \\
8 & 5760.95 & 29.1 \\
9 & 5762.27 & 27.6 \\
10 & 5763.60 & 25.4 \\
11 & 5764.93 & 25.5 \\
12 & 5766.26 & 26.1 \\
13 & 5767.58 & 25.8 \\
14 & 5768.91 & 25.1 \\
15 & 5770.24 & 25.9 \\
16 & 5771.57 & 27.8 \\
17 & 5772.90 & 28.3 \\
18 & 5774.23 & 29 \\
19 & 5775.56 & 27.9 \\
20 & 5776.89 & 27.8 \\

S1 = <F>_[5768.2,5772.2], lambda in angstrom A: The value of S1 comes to 26.2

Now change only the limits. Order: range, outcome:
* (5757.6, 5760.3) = 27.7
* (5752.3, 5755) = 24.9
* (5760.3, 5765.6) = 26.9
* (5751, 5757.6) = 25.5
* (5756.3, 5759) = 26.1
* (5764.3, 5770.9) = 25.7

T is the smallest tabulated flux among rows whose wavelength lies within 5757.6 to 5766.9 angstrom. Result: 25.4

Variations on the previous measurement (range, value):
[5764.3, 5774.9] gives 25.1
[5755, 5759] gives 24.9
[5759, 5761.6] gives 28.8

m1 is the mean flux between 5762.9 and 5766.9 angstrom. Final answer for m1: 25.6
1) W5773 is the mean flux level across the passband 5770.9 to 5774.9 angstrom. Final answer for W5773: 28.3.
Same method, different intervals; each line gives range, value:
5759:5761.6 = 28.9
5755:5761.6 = 27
